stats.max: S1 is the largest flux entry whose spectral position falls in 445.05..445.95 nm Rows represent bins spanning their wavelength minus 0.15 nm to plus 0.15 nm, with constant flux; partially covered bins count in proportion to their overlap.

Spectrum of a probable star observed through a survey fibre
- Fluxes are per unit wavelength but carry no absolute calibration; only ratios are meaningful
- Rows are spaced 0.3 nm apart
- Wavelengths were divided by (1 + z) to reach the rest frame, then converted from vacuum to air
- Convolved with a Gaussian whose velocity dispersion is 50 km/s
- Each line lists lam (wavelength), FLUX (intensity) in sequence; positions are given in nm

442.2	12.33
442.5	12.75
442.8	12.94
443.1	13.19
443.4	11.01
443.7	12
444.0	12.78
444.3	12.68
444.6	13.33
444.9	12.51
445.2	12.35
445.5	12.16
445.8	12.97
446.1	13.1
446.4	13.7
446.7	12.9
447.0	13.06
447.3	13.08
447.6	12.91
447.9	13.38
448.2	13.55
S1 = 12.97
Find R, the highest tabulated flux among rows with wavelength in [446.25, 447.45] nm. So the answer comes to 13.7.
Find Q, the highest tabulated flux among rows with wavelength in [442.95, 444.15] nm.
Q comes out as 13.19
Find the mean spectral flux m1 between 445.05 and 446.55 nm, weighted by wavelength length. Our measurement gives 12.9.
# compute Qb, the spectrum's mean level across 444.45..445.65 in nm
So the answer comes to 12.6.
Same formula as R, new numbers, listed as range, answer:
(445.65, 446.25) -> 13.1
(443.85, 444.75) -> 13.33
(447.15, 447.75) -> 13.08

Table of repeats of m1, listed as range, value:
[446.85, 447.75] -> 13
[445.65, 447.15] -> 13.1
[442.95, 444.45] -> 12.3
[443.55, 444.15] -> 12.4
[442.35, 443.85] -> 12.4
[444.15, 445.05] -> 12.8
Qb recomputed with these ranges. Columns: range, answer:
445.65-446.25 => 13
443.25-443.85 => 11.5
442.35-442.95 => 12.8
